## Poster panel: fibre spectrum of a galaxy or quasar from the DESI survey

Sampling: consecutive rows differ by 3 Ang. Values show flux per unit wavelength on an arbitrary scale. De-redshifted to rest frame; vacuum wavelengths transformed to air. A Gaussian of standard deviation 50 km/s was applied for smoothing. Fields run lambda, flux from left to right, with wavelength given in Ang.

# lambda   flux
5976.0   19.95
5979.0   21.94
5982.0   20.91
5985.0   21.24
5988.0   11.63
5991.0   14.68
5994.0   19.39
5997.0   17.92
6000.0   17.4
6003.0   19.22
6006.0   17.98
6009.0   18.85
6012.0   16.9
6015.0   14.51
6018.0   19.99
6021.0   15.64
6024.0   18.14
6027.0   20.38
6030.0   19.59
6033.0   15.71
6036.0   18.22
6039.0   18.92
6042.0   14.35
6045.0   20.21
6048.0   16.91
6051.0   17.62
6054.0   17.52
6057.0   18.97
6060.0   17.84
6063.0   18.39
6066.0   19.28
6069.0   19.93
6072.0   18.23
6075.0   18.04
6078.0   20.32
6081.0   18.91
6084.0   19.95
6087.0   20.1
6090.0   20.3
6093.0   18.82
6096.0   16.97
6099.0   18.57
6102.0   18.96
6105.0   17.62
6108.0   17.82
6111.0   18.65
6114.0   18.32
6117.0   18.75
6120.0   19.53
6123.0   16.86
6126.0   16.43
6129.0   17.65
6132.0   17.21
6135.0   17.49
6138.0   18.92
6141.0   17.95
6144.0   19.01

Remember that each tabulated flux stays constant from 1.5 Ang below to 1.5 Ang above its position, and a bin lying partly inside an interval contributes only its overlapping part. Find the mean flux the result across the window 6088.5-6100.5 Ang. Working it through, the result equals 18.7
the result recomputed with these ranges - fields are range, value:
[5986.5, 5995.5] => 15.2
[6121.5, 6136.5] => 17.1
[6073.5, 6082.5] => 19.1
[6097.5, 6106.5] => 18.4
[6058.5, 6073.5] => 18.7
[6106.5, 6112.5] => 18.2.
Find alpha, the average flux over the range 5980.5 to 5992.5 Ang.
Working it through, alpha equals 17.1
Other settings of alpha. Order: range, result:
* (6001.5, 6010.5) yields 18.7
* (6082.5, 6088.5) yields 20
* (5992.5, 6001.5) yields 18.2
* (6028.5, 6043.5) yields 17.4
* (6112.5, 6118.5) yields 18.5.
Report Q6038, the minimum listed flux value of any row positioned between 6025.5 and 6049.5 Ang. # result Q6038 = 14.35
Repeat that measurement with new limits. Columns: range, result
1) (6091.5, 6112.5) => 16.97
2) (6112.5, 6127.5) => 16.43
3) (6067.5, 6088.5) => 18.04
